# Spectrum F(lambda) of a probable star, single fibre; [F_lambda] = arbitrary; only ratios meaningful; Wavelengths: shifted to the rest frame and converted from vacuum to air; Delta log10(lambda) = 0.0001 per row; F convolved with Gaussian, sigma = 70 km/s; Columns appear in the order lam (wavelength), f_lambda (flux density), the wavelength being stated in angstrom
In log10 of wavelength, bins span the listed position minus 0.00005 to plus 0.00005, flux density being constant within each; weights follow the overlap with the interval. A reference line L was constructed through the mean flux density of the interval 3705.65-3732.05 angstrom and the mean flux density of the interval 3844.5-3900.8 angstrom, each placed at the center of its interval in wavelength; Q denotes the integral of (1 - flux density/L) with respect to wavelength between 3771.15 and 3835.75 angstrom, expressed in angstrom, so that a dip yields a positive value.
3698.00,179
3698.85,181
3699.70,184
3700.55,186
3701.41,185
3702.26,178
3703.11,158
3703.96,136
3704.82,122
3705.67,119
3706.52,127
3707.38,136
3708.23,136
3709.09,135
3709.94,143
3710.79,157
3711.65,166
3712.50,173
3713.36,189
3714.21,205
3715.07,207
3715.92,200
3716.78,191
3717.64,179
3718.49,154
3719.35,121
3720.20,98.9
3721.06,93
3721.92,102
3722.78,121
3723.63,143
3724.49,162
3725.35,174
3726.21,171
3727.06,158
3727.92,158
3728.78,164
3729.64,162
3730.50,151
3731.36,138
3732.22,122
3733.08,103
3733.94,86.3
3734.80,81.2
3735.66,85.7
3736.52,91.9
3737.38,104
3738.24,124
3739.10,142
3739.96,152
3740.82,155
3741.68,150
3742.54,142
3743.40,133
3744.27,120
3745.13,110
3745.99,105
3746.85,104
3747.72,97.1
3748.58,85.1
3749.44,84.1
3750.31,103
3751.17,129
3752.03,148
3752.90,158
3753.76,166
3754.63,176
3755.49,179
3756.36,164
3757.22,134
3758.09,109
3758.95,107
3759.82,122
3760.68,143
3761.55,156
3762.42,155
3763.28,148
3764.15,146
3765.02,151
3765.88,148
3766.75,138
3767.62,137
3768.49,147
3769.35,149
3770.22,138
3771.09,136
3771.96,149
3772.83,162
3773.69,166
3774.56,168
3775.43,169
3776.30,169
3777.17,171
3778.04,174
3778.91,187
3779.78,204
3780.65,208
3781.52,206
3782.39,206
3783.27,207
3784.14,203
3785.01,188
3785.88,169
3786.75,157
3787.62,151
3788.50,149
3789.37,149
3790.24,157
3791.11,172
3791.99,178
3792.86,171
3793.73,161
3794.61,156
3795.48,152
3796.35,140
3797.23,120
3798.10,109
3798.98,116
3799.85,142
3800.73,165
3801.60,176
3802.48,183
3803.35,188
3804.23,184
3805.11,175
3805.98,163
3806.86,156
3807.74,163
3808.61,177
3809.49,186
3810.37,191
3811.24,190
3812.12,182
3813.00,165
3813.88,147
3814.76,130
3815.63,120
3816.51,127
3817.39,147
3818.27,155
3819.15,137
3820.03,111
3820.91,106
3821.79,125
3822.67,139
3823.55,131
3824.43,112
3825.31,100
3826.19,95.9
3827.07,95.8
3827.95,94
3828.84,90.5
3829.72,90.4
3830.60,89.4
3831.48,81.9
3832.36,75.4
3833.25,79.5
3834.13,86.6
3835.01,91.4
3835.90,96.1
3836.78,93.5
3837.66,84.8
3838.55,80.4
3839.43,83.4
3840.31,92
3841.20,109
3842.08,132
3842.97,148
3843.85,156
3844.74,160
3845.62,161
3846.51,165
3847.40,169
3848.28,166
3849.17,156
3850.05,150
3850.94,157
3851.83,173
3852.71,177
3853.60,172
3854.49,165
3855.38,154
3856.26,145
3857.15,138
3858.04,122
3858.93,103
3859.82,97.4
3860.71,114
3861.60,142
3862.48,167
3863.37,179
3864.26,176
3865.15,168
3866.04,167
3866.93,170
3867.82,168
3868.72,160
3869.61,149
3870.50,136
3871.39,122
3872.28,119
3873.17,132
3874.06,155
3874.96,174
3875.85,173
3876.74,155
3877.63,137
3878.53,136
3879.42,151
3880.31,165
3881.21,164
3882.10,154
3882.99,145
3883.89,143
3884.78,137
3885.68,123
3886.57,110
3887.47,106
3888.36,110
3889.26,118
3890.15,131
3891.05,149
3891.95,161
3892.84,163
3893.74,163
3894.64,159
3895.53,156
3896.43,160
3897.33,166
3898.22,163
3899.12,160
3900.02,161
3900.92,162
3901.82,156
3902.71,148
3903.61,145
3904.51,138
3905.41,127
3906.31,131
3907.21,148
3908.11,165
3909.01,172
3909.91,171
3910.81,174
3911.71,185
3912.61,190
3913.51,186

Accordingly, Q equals 1.1 angstrom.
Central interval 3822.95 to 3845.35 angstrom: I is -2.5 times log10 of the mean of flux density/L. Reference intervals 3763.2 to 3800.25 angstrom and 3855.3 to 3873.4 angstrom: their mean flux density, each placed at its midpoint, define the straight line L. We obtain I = 0.41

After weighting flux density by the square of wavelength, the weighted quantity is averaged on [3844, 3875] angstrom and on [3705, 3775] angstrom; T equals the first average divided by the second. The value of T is 1.2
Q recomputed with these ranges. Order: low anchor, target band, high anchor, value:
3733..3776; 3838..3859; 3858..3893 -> -0.3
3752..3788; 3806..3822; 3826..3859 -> -1.5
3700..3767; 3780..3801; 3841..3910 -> -2.9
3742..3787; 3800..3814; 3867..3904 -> -2.3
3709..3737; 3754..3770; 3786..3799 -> 0.3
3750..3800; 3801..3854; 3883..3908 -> 5.7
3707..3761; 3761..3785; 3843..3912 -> -4.3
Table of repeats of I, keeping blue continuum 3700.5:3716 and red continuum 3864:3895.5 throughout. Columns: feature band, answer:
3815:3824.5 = 0.17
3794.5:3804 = 0.02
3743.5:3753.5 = 0.34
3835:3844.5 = 0.36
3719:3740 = 0.23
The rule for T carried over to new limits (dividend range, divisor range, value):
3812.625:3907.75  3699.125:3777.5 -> 1.02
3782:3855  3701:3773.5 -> 1.06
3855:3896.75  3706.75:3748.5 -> 1.13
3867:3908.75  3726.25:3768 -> 1.20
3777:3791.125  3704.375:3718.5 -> 1.16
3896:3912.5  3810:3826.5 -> 1.20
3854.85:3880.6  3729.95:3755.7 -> 1.27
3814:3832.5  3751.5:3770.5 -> 0.80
